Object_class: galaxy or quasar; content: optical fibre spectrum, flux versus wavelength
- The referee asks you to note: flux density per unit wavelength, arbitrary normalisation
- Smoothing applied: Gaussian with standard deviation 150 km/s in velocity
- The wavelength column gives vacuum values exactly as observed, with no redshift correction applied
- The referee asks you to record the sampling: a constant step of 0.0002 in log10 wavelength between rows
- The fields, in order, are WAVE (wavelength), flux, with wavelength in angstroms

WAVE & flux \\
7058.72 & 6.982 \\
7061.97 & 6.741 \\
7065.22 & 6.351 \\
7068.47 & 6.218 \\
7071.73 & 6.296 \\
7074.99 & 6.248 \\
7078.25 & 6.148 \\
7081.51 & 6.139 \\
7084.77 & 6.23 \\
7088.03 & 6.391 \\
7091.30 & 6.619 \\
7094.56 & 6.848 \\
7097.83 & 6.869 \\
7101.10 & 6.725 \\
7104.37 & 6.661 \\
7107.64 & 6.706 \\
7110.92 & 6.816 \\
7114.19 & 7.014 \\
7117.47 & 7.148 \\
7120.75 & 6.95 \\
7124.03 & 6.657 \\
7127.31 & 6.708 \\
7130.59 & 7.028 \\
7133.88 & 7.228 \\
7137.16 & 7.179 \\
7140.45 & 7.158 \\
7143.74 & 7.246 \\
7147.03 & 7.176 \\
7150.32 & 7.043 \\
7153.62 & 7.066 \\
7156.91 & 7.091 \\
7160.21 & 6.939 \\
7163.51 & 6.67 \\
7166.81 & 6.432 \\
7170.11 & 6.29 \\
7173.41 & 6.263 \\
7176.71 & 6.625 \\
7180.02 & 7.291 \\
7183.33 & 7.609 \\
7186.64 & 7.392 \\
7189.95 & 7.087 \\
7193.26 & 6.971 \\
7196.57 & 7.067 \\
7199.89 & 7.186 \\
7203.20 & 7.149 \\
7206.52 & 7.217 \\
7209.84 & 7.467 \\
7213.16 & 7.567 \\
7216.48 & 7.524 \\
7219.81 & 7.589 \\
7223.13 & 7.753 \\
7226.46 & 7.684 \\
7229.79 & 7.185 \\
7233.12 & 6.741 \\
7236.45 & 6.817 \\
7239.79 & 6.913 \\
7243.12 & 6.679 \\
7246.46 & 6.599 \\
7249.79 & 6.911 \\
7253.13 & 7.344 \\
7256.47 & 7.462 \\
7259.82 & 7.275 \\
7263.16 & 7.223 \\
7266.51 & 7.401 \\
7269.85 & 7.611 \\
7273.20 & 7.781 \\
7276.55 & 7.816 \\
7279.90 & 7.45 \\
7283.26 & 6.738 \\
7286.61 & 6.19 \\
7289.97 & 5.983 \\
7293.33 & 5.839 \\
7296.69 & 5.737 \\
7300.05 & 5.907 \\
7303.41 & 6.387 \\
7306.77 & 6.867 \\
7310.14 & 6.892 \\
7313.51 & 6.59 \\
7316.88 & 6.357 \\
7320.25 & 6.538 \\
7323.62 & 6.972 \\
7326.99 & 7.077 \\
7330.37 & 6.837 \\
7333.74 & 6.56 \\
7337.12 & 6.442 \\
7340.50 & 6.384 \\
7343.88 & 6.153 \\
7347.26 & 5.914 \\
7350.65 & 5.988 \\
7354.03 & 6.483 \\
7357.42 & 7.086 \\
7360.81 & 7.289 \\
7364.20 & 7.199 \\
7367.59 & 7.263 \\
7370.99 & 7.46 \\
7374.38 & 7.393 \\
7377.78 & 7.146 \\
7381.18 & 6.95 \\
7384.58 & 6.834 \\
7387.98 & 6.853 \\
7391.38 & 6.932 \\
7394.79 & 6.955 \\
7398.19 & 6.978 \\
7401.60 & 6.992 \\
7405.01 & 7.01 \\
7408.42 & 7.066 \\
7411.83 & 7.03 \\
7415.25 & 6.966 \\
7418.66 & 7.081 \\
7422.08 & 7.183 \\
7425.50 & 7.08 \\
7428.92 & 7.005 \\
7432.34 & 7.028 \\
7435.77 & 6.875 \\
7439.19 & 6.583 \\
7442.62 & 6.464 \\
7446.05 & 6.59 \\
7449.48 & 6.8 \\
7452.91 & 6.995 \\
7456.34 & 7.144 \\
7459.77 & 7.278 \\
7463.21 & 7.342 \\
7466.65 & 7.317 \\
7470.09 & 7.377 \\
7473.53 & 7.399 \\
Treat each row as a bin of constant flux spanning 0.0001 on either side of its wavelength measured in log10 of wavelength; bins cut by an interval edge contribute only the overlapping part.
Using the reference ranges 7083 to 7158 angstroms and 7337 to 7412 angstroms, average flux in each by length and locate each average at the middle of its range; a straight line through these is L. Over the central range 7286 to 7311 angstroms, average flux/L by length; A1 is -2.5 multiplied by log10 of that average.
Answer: 0.111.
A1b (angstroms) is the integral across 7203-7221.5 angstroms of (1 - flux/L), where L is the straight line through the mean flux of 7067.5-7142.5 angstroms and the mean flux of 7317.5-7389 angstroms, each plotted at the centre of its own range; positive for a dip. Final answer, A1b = -1.92 angstroms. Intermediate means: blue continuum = 6.7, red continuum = 6.79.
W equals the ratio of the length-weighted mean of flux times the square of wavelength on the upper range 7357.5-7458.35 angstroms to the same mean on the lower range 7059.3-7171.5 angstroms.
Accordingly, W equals 1.13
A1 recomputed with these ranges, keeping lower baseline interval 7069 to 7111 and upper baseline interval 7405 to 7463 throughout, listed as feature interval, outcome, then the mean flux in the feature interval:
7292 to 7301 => 0.16 mag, 5.82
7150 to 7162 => -0.07 mag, 7.03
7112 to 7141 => -0.07 mag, 7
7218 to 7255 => -0.07 mag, 7.11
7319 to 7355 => 0.06 mag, 6.49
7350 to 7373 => -0.02 mag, 7.02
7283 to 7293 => 0.10 mag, 6.18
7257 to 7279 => -0.12 mag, 7.51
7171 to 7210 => -0.07 mag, 7.08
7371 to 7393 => -0.03 mag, 7.05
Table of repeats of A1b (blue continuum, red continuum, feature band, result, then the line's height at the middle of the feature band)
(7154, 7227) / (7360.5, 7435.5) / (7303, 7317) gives 0.83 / 7.09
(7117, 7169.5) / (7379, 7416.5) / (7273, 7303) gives 1.84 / 6.96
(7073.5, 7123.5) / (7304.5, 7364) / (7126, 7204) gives -4.25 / 6.63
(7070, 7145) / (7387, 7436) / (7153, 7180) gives 0.38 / 6.79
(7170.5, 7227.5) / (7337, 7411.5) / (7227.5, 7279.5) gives -0.56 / 7.12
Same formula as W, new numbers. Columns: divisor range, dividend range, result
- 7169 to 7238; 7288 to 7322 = 0.90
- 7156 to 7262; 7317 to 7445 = 1.01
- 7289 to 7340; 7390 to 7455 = 1.10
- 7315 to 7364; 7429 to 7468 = 1.08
